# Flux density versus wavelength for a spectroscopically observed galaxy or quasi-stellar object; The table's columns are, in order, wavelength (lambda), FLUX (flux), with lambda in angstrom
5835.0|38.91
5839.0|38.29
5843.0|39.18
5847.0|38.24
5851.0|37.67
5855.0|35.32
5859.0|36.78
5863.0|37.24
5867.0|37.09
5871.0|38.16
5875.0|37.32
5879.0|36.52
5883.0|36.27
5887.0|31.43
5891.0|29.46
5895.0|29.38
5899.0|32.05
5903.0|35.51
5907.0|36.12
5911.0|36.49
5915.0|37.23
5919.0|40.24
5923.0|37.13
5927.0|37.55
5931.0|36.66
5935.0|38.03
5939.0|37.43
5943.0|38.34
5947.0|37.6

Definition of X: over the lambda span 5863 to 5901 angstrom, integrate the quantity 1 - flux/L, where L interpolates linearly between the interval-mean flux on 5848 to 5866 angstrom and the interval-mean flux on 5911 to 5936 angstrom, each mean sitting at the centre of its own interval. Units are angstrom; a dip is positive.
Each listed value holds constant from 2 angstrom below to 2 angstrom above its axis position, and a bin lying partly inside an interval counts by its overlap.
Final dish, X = 2.9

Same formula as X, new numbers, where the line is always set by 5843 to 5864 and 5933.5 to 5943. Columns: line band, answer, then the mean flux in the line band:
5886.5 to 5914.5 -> 3.2 angstrom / 33.2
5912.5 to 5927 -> -0.1 angstrom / 38.1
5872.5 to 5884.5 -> 0.2 angstrom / 36.8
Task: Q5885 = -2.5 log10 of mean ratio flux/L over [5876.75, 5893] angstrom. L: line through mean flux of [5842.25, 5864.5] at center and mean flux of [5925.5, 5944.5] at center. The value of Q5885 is 0.12 mag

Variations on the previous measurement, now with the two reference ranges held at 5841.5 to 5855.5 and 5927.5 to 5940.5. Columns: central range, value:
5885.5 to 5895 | 0.24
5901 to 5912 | 0.04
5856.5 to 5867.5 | 0.02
